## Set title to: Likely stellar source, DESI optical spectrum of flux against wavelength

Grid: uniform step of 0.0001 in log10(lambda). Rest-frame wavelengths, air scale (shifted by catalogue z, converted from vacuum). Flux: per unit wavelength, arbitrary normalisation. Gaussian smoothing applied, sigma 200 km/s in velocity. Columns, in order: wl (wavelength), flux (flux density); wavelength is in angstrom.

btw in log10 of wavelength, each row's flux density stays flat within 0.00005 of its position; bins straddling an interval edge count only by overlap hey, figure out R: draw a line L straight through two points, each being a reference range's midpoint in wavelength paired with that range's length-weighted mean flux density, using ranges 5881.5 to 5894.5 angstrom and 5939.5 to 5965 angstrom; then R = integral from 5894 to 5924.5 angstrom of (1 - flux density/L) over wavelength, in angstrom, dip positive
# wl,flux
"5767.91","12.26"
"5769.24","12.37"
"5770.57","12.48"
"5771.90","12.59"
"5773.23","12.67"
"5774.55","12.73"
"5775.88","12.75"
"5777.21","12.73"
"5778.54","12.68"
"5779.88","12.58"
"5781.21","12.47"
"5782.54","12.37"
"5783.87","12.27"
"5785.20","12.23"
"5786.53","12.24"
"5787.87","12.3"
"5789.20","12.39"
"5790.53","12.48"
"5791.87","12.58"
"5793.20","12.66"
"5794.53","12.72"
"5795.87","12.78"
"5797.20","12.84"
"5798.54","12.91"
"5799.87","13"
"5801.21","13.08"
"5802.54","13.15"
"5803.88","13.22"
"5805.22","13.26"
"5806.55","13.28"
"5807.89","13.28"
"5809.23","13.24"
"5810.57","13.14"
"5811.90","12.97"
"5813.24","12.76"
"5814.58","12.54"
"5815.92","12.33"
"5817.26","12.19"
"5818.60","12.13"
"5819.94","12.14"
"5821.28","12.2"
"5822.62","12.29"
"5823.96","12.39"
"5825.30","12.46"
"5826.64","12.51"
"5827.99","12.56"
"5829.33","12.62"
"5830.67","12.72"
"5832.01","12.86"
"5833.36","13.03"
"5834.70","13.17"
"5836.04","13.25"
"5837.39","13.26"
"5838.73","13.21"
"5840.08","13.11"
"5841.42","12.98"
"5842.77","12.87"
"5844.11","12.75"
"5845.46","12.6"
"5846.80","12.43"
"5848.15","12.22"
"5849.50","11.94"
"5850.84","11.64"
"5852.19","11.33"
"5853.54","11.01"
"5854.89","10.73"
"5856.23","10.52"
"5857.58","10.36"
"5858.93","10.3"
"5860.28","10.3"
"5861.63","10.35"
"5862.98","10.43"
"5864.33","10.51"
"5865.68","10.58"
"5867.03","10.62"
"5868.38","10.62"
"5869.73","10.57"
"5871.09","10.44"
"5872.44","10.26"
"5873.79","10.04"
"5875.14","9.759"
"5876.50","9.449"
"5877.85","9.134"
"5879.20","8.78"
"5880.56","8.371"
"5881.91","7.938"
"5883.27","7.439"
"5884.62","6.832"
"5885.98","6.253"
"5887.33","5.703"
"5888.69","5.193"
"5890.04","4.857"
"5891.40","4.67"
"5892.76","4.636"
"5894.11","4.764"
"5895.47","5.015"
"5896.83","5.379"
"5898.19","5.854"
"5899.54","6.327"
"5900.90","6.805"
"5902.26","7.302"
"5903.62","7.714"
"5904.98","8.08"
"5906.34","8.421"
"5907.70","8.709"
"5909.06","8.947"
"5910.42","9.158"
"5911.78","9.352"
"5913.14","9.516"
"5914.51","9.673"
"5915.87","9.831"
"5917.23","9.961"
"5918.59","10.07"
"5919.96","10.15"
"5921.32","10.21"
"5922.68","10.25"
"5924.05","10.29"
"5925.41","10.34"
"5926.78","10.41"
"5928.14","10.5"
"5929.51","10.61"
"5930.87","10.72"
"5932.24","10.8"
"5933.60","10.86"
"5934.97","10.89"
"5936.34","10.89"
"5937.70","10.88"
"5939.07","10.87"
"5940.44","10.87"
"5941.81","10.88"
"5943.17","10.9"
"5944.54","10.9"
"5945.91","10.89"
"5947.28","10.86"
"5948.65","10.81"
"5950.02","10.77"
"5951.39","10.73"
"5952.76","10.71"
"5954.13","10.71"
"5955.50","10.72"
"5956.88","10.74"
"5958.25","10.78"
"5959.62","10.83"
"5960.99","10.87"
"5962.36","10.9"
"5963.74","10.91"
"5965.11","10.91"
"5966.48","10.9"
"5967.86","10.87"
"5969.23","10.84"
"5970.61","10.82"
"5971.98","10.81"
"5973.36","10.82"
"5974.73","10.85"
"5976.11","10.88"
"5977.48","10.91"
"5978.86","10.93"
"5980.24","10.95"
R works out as -3.4 angstrom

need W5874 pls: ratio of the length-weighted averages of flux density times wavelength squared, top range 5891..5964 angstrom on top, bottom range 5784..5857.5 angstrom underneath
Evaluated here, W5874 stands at 0.79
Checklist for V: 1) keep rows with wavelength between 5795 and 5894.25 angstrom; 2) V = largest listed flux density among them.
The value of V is 13.28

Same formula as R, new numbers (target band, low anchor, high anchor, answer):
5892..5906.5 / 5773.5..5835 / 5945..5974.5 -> 6.57 angstrom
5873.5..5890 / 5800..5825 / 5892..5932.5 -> 3.64 angstrom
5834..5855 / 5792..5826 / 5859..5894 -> -3.82 angstrom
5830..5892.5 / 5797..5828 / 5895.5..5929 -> 3.47 angstrom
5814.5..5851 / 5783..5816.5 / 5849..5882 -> -3.47 angstrom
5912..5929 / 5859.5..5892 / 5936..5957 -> -0.06 angstrom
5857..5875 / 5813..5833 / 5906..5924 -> 1.17 angstrom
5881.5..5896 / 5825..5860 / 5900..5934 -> 6.65 angstrom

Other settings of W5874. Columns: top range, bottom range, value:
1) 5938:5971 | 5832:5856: 0.91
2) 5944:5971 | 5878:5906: 1.71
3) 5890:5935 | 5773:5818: 0.70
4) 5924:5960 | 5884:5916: 1.56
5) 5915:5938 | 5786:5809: 0.85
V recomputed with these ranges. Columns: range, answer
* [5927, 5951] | 10.9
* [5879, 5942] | 10.89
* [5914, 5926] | 10.34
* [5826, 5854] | 13.26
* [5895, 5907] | 8.421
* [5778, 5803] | 13.15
